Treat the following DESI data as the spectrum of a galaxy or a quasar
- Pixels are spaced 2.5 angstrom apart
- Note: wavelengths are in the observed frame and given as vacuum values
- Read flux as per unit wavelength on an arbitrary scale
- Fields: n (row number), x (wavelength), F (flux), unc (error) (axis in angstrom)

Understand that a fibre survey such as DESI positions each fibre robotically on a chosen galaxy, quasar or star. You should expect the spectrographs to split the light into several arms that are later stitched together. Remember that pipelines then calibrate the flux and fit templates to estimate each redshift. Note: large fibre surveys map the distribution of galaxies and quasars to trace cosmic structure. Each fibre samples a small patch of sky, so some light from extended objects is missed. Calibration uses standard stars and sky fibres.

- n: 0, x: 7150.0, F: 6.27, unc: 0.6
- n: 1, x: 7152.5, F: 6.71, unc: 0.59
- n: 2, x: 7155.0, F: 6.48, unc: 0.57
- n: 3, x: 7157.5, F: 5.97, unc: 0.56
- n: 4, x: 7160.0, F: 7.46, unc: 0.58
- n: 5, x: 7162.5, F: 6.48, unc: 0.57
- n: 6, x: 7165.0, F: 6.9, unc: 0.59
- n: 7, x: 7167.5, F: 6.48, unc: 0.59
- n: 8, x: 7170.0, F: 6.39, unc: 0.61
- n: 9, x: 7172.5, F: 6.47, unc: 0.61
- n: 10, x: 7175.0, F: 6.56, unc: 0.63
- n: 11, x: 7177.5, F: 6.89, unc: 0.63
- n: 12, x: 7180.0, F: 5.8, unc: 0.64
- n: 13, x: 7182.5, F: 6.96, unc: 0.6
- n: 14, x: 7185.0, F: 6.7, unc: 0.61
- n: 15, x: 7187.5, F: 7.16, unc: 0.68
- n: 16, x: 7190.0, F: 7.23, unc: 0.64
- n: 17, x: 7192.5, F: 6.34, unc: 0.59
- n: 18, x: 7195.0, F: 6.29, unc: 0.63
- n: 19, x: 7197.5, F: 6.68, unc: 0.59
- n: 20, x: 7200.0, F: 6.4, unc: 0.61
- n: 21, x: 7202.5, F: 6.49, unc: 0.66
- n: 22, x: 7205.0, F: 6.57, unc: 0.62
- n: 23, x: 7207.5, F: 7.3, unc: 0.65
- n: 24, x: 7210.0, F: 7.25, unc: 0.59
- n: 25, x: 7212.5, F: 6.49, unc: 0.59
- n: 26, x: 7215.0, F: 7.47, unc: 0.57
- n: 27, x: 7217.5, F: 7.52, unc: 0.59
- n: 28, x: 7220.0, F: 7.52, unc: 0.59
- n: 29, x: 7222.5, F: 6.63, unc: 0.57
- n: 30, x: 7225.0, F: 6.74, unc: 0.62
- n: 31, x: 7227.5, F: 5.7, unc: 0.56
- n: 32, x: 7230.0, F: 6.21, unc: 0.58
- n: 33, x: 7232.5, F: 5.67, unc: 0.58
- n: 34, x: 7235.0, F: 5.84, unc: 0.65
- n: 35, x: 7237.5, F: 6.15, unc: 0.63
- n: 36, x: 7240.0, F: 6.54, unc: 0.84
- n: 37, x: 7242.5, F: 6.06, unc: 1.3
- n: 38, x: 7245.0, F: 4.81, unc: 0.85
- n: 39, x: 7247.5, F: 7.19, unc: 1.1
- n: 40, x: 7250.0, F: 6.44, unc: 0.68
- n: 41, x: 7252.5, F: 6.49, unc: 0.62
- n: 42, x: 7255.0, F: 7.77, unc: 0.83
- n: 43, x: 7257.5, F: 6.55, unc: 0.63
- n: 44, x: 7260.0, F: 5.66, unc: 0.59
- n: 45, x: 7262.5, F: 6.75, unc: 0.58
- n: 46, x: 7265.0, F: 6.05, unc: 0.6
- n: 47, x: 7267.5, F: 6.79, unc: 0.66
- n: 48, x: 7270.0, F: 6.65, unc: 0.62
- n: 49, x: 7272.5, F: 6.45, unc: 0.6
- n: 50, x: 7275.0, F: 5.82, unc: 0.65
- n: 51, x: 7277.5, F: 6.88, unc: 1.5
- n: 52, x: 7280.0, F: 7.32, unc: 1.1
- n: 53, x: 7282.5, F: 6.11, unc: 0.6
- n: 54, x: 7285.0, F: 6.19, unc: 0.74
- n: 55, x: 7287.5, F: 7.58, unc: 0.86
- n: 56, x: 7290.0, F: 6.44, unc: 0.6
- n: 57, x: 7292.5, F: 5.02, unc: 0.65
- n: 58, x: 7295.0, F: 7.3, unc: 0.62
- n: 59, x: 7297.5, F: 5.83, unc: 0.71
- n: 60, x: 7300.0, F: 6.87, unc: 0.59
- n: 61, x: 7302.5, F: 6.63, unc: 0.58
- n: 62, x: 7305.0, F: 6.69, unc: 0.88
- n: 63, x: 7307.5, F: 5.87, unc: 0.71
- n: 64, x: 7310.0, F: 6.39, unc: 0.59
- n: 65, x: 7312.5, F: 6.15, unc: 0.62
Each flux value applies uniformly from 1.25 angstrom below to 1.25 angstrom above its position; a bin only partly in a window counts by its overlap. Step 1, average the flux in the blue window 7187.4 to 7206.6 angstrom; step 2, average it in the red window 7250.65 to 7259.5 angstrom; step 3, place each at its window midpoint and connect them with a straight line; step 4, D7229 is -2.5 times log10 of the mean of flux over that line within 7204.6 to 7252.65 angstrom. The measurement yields 0.03 mag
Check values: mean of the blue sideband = 6.63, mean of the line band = 6.53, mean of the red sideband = 6.79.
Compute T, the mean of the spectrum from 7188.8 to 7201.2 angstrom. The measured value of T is 6.59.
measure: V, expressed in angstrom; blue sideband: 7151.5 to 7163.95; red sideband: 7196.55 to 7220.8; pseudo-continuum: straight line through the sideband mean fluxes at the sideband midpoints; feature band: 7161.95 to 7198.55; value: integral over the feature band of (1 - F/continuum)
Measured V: 0.80 angstrom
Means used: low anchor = 6.62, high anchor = 6.96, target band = 6.62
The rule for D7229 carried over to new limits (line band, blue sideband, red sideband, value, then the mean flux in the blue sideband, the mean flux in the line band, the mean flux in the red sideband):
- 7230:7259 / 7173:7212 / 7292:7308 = 0.04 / 6.7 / 6.31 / 6.4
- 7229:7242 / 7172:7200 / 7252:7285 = 0.09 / 6.64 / 6.08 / 6.55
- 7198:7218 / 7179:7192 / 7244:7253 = -0.05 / 6.76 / 6.9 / 6.25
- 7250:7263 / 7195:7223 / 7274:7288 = 0.02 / 6.92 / 6.62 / 6.62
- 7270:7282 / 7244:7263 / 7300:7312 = -0.02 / 6.47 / 6.59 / 6.43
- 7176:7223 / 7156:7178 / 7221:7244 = -0.07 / 6.61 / 6.83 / 6.17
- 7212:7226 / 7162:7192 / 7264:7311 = -0.08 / 6.66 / 7.1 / 6.47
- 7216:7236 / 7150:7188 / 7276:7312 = 0.01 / 6.61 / 6.5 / 6.5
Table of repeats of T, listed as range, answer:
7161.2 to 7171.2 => 6.57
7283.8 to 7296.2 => 6.5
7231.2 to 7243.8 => 6.05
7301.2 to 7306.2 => 6.66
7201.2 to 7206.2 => 6.53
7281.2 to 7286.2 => 6.16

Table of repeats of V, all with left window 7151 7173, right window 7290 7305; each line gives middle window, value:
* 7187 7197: -0.3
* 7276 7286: -0.3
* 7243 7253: 0.4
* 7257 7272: 0.0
